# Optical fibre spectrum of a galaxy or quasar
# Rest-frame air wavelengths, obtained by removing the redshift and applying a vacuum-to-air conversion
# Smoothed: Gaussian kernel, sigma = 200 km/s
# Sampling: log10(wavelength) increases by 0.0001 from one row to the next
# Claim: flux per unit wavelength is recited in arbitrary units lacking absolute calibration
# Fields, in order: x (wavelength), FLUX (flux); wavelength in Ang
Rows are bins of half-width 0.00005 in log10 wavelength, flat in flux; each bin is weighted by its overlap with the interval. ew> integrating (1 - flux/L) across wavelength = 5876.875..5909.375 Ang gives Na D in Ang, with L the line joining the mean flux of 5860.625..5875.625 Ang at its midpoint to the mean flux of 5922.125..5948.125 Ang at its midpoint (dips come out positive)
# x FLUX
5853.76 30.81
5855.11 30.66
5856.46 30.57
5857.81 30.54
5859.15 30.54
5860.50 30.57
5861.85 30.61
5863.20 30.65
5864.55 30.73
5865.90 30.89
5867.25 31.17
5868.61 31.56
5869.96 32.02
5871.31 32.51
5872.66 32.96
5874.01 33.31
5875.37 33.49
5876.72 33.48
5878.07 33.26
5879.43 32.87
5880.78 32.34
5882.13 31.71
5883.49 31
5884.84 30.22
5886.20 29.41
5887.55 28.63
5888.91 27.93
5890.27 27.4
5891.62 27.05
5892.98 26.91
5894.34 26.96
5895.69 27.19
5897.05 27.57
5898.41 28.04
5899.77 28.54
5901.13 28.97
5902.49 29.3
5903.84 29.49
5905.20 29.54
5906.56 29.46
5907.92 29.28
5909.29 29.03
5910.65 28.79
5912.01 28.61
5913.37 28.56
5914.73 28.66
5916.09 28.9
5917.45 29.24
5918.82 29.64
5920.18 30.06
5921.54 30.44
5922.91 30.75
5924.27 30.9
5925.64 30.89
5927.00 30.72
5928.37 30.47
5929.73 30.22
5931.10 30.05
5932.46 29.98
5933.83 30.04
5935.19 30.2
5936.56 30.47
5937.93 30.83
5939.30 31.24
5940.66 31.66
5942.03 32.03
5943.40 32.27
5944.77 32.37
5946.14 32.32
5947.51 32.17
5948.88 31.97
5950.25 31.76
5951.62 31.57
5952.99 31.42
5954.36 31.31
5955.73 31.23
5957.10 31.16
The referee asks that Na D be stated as 2.20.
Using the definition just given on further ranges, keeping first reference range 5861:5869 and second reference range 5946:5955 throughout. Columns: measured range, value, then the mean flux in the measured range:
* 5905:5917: 0.9 Ang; 29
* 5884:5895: 1.1 Ang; 28.1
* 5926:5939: 0.5 Ang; 30.4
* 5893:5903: 1.0 Ang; 28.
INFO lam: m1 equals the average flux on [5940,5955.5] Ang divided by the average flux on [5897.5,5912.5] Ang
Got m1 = 1.10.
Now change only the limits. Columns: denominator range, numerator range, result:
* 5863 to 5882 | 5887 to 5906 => 0.87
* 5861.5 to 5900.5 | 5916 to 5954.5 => 1.02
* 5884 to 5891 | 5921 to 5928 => 1.07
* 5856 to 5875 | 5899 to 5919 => 0.93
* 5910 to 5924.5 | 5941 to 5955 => 1.08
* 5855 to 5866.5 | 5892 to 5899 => 0.89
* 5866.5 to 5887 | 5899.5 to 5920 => 0.91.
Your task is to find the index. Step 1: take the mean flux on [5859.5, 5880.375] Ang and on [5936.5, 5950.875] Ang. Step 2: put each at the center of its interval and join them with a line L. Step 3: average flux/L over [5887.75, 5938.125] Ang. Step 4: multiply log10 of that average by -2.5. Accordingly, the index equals 0.09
